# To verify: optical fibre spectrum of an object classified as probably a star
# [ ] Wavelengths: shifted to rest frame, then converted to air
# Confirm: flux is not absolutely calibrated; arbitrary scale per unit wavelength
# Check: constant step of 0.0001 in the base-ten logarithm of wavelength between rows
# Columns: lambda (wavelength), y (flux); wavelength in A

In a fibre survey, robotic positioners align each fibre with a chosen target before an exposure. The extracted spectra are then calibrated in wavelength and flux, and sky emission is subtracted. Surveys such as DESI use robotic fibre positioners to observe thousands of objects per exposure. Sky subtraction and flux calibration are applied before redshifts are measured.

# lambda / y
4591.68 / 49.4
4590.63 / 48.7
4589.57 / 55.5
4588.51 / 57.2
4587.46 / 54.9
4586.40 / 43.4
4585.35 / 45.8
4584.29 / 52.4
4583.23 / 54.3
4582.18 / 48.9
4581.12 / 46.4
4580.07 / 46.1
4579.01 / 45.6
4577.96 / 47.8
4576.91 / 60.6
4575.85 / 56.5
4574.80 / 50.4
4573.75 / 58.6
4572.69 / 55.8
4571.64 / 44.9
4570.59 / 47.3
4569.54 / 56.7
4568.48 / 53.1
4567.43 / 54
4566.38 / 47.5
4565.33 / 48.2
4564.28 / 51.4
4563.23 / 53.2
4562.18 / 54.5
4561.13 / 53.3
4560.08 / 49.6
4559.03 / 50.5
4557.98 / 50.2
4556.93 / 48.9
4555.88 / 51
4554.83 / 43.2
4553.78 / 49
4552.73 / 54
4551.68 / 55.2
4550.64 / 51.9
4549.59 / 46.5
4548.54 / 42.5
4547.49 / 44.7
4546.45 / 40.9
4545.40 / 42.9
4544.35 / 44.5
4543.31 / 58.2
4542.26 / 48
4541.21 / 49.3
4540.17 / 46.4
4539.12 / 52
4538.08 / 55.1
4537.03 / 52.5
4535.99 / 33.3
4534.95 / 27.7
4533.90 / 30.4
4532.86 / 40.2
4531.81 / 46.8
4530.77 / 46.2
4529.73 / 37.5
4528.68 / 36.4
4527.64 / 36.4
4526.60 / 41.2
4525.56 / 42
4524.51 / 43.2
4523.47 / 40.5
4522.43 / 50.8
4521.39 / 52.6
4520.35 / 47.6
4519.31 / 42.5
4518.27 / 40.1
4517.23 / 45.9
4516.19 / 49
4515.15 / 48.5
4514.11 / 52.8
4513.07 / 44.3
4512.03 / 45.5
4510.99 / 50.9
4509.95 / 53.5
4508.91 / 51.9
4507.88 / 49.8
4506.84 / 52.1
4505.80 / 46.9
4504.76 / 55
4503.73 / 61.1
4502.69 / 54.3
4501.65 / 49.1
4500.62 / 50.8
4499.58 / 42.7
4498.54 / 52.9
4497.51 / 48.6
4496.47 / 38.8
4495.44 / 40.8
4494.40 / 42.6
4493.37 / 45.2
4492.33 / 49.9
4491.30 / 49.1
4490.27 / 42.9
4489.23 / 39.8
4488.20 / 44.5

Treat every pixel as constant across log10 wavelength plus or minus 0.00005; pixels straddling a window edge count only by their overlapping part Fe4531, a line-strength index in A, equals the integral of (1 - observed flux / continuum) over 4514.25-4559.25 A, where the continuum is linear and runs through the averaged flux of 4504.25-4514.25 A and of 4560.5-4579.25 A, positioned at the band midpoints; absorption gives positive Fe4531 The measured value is 4.9 A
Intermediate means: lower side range 50.1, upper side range 52.3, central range 45.5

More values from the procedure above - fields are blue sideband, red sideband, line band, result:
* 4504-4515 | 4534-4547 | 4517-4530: 1.4 A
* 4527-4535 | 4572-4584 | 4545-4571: -2.0 A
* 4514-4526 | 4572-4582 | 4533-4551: 1.3 A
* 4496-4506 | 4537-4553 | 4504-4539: 3.0 A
